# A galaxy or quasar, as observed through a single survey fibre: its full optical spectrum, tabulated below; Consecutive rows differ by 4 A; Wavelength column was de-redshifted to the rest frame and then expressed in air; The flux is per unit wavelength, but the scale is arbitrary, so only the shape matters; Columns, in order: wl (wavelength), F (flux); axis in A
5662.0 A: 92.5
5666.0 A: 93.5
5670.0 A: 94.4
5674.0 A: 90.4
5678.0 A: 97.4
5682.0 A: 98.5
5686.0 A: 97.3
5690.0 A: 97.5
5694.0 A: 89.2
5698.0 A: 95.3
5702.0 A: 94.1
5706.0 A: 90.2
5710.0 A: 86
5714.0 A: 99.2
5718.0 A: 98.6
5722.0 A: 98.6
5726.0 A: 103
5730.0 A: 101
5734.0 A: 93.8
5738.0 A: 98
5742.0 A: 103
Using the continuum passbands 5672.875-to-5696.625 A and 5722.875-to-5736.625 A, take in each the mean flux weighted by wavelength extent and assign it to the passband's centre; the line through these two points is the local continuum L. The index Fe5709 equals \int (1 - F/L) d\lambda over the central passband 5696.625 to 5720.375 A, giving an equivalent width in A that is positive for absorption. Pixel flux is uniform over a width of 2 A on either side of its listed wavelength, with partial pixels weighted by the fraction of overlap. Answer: 0.8 A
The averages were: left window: 95.2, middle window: 93.9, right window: 99.2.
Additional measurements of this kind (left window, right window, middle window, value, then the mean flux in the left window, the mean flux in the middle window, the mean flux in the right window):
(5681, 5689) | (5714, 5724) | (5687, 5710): 1.25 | 97.8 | 92.8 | 98.7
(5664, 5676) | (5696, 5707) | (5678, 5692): -0.69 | 92.8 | 97.7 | 93.5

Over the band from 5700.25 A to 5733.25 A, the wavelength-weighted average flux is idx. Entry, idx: 96.3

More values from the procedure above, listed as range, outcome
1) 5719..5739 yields 98.9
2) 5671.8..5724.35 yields 94.8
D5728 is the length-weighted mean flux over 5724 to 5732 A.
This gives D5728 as 102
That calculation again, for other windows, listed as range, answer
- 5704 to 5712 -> 88.1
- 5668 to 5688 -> 95.6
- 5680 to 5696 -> 95.6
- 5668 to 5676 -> 92.4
